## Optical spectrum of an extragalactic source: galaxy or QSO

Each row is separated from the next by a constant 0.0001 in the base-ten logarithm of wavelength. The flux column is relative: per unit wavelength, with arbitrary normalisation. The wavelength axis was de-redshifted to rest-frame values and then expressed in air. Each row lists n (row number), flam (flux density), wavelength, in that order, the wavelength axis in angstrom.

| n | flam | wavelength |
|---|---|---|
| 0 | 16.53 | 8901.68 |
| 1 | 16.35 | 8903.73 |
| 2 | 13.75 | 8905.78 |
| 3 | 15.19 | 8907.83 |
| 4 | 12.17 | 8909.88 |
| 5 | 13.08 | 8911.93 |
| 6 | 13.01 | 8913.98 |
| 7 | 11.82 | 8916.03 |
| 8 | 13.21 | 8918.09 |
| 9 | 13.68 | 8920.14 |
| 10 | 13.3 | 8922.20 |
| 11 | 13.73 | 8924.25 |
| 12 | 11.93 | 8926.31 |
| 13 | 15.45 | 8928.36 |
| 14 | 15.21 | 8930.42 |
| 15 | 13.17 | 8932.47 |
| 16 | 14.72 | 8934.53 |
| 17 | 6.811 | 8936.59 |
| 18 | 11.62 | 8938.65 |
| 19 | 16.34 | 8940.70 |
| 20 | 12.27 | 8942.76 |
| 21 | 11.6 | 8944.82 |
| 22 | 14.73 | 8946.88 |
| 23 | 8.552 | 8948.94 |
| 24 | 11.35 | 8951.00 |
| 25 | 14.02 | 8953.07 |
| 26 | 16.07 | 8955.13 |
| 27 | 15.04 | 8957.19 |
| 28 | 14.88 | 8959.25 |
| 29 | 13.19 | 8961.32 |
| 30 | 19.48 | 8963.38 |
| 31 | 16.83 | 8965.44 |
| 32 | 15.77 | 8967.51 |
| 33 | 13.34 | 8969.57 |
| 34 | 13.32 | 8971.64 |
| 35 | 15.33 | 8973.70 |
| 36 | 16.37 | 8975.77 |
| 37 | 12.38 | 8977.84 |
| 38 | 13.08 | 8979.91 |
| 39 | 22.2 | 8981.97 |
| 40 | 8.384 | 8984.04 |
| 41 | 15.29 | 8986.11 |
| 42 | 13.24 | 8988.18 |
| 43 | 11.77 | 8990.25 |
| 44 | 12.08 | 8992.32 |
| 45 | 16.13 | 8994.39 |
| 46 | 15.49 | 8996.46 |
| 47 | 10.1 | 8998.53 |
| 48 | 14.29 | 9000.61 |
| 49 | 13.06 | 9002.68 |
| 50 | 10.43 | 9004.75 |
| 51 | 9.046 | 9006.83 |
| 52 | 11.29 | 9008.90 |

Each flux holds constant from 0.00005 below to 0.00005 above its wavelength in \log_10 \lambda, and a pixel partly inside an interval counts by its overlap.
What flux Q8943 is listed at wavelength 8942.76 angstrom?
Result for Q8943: 12.27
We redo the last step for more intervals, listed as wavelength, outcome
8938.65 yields 11.62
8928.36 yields 15.45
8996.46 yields 15.49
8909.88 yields 12.17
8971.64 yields 13.32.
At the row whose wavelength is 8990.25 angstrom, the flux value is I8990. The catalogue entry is 11.77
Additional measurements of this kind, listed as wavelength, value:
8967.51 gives 15.77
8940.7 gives 16.34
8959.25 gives 14.88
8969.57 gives 13.34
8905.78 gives 13.75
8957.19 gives 15.04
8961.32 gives 13.19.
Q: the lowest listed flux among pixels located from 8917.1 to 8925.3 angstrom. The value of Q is 13.21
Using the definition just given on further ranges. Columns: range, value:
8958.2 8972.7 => 13.19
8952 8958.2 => 14.02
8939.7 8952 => 8.552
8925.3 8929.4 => 11.93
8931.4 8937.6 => 6.811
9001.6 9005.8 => 10.43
